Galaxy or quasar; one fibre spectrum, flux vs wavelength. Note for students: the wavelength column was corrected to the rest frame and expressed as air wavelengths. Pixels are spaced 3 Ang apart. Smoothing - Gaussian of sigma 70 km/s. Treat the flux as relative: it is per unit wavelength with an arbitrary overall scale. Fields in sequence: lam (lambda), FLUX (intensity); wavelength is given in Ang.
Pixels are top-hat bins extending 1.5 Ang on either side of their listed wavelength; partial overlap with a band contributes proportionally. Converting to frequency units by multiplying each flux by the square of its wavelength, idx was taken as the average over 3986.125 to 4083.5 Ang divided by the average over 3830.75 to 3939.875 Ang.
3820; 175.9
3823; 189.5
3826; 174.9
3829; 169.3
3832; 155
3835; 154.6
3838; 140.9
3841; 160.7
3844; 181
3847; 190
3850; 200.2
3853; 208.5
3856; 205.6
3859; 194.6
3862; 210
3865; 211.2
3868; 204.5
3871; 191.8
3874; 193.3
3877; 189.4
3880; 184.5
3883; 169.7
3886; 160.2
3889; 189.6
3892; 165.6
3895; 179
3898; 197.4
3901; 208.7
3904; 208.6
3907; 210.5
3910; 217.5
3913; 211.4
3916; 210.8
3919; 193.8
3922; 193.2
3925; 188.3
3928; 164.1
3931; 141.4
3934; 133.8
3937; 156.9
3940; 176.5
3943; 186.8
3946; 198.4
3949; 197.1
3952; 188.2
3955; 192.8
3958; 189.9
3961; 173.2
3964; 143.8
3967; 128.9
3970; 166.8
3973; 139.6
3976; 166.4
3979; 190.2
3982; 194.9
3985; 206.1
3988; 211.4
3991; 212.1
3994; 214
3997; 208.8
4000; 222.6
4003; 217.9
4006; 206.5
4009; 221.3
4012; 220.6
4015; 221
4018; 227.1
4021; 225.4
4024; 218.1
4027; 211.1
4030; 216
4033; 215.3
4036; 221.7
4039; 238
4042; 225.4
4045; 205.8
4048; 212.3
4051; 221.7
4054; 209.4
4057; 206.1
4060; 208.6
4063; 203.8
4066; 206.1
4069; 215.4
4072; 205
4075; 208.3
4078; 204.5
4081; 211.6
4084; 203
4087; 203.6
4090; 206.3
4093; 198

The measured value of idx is 1.2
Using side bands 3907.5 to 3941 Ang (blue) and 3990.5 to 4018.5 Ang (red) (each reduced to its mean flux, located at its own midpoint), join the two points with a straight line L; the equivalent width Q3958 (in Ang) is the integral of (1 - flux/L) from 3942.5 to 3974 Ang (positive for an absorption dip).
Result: 3.7 Ang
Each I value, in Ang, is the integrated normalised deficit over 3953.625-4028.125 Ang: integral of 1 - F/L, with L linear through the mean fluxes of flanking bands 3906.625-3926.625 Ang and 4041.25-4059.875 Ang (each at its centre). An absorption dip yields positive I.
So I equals 4.0 Ang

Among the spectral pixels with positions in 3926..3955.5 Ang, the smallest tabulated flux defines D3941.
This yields 133.8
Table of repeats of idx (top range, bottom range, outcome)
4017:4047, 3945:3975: 1.33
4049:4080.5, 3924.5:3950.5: 1.30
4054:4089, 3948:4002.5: 1.16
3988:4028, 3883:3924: 1.18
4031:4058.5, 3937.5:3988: 1.27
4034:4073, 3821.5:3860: 1.33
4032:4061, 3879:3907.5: 1.25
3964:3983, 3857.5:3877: 0.86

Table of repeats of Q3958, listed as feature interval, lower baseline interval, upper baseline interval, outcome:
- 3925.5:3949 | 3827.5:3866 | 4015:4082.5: 3.4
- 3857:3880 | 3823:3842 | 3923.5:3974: -4.9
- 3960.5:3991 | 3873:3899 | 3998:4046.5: 4.8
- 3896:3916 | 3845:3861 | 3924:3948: -3.2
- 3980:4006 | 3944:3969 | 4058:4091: -3.4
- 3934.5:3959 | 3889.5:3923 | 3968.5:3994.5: 1.2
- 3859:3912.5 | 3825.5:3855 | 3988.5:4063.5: -2.8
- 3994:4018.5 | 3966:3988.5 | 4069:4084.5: -4.4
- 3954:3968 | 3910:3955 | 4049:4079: 1.7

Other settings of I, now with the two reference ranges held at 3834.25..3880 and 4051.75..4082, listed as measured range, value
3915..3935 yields 2.07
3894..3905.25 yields -0.34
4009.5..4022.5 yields -1.26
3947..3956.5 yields 0.24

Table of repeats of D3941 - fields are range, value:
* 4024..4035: 211.1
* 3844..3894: 160.2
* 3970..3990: 139.6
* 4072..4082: 204.5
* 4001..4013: 206.5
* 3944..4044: 128.9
